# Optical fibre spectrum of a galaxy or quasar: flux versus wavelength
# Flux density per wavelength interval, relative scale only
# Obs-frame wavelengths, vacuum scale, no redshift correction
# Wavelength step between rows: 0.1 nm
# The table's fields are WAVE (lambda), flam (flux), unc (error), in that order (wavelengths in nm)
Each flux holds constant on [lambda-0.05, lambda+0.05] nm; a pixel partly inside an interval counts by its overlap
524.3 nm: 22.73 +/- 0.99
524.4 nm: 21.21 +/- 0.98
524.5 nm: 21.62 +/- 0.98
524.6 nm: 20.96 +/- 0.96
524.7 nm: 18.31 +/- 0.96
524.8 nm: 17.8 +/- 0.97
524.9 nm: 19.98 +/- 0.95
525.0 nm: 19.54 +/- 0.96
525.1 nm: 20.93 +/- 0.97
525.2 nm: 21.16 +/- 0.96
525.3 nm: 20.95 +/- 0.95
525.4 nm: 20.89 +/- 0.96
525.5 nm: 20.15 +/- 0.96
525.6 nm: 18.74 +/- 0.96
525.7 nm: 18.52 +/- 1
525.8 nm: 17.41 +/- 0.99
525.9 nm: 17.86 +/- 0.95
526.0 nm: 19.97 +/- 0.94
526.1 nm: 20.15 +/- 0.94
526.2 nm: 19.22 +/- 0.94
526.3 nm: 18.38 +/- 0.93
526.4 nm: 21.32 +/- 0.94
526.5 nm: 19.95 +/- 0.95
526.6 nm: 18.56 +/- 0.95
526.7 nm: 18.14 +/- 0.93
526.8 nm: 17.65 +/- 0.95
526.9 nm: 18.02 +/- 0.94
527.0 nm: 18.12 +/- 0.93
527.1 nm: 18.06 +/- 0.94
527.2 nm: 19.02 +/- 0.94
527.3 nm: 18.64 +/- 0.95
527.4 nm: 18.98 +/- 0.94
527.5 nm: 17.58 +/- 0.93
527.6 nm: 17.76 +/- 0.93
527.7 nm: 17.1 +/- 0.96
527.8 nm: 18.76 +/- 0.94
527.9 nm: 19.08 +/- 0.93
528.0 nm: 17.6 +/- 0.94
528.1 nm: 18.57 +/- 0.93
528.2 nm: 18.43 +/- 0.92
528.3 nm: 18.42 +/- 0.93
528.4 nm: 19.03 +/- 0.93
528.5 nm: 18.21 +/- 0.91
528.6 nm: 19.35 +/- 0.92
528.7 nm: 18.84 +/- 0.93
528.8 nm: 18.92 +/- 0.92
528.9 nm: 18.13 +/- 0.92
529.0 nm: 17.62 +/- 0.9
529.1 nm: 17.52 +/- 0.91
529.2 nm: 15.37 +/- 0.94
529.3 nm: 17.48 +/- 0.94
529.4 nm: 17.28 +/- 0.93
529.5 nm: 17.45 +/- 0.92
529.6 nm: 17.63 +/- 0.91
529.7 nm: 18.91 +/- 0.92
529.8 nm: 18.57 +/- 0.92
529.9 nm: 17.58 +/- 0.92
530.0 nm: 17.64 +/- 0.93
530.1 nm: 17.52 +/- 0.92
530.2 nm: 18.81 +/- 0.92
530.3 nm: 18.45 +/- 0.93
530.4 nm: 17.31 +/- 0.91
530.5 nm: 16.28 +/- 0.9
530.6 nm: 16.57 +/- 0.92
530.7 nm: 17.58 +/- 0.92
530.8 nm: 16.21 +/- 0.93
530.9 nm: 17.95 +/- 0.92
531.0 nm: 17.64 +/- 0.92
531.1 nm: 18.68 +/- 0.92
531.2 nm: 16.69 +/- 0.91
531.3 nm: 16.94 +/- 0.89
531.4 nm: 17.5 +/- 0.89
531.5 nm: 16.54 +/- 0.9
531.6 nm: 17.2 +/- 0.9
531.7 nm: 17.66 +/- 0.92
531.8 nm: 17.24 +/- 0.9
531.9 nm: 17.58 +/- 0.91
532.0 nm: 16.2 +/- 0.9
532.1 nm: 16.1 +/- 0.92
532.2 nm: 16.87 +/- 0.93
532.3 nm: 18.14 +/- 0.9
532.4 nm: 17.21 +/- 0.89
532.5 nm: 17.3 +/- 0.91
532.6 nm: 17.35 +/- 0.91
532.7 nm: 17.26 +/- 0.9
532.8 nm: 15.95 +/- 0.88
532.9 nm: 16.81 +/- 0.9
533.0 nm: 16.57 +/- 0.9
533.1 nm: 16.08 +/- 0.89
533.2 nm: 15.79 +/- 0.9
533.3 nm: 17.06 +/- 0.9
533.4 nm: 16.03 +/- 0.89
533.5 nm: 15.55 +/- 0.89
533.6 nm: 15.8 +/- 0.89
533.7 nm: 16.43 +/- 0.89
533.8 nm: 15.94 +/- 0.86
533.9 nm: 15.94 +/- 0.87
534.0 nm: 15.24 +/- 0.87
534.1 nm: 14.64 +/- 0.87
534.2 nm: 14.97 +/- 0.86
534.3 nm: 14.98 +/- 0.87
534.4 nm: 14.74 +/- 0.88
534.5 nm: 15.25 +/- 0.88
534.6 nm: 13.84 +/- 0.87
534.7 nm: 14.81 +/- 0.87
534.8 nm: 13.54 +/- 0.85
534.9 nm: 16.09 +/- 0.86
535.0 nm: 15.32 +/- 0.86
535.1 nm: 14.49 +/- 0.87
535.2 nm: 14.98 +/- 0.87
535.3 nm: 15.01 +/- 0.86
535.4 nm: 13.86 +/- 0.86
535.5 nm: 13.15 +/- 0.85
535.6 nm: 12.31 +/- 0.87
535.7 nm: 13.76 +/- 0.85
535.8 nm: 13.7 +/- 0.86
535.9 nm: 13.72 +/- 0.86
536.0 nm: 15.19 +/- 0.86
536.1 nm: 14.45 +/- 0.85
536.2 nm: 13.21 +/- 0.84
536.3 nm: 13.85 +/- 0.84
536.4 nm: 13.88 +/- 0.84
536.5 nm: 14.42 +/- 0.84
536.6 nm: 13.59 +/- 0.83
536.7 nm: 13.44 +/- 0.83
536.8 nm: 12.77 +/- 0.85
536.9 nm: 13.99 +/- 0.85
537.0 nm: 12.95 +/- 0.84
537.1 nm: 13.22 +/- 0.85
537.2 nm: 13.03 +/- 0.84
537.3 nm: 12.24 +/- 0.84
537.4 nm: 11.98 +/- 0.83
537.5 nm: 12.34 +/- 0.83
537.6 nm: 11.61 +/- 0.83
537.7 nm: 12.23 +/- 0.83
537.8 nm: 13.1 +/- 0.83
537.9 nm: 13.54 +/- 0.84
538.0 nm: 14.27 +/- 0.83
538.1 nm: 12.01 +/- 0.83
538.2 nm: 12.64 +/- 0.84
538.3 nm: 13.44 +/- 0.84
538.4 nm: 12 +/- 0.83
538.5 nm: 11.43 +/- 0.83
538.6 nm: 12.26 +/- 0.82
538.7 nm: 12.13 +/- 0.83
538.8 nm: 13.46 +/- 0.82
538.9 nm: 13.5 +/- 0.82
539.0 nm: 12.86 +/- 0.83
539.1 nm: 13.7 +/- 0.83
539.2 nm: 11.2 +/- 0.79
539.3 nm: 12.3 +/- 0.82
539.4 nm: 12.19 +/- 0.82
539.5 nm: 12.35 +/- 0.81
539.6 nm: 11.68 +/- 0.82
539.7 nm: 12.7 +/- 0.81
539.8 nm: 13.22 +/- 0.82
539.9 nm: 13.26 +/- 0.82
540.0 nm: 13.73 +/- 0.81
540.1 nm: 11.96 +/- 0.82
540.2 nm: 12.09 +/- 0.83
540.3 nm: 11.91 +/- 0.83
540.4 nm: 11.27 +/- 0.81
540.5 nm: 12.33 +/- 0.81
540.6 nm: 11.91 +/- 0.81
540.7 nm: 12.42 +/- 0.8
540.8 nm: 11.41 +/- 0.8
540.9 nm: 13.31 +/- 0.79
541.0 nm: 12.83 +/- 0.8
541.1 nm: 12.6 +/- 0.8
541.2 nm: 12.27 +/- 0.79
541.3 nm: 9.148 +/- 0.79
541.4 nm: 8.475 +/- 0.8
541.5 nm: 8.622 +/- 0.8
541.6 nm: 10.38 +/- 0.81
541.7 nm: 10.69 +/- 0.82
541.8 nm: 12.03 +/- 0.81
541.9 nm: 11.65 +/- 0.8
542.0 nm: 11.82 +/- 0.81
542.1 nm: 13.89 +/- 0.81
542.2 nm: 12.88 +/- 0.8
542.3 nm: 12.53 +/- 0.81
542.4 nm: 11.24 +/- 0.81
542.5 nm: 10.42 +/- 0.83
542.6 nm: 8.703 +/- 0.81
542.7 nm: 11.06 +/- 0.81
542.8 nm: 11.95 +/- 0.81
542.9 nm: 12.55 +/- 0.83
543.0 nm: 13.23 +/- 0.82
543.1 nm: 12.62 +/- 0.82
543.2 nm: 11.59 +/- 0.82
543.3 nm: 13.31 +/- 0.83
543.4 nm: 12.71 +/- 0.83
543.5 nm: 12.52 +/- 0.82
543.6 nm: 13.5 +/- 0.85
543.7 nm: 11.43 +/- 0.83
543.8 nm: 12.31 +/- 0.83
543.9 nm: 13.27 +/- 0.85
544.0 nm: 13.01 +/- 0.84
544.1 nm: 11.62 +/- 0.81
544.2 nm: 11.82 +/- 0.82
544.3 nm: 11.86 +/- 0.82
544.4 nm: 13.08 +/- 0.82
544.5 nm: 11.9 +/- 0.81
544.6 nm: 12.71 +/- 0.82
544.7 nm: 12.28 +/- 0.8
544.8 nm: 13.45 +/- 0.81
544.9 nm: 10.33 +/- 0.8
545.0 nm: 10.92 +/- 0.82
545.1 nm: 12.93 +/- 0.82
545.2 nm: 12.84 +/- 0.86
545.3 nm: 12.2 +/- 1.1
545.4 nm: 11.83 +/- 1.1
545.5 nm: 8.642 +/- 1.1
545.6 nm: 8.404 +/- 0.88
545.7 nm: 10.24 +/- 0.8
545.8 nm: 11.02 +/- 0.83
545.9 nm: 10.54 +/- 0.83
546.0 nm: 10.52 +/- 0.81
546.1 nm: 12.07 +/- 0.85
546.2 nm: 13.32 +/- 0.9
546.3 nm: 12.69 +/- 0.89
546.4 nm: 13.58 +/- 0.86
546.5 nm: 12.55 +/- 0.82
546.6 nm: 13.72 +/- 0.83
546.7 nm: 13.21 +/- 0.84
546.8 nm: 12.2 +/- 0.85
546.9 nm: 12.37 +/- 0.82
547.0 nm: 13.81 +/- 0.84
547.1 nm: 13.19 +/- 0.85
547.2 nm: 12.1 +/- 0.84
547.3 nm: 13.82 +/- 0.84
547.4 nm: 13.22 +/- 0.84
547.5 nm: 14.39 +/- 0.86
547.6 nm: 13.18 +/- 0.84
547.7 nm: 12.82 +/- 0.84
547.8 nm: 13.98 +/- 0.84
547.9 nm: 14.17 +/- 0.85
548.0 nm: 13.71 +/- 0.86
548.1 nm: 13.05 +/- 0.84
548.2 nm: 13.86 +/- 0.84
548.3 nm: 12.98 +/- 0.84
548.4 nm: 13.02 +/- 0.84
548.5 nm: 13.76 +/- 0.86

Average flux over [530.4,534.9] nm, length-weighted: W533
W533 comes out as 16.4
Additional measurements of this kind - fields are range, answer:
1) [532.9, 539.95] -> 13.8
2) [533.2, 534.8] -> 15.4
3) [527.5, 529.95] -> 18.1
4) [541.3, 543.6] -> 11.6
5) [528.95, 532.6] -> 17.4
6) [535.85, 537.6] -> 13.4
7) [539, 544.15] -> 12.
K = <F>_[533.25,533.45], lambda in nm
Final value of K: 16.5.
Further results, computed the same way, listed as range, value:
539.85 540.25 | 12.8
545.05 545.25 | 12.9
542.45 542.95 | 10.9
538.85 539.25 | 12.8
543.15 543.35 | 12.5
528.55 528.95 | 18.8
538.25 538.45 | 12.7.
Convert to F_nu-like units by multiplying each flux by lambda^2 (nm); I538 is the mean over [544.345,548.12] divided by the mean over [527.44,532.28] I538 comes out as 0.74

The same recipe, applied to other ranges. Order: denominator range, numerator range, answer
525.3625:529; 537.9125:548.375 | 0.70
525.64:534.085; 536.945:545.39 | 0.72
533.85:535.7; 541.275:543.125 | 0.79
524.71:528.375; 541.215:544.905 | 0.66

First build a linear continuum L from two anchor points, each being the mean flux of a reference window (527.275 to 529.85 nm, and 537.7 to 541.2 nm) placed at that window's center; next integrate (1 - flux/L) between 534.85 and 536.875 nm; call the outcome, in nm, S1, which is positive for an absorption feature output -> 0.05 nm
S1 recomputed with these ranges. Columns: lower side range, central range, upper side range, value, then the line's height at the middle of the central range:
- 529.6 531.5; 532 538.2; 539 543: 0.19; 15.1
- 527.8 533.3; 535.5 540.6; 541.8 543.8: 0.47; 14.2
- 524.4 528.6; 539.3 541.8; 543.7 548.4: 0.44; 14.3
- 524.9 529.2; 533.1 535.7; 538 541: 0.01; 15.1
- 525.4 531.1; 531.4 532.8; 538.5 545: -0.05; 16.5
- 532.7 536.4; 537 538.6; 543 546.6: 0.16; 14.1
